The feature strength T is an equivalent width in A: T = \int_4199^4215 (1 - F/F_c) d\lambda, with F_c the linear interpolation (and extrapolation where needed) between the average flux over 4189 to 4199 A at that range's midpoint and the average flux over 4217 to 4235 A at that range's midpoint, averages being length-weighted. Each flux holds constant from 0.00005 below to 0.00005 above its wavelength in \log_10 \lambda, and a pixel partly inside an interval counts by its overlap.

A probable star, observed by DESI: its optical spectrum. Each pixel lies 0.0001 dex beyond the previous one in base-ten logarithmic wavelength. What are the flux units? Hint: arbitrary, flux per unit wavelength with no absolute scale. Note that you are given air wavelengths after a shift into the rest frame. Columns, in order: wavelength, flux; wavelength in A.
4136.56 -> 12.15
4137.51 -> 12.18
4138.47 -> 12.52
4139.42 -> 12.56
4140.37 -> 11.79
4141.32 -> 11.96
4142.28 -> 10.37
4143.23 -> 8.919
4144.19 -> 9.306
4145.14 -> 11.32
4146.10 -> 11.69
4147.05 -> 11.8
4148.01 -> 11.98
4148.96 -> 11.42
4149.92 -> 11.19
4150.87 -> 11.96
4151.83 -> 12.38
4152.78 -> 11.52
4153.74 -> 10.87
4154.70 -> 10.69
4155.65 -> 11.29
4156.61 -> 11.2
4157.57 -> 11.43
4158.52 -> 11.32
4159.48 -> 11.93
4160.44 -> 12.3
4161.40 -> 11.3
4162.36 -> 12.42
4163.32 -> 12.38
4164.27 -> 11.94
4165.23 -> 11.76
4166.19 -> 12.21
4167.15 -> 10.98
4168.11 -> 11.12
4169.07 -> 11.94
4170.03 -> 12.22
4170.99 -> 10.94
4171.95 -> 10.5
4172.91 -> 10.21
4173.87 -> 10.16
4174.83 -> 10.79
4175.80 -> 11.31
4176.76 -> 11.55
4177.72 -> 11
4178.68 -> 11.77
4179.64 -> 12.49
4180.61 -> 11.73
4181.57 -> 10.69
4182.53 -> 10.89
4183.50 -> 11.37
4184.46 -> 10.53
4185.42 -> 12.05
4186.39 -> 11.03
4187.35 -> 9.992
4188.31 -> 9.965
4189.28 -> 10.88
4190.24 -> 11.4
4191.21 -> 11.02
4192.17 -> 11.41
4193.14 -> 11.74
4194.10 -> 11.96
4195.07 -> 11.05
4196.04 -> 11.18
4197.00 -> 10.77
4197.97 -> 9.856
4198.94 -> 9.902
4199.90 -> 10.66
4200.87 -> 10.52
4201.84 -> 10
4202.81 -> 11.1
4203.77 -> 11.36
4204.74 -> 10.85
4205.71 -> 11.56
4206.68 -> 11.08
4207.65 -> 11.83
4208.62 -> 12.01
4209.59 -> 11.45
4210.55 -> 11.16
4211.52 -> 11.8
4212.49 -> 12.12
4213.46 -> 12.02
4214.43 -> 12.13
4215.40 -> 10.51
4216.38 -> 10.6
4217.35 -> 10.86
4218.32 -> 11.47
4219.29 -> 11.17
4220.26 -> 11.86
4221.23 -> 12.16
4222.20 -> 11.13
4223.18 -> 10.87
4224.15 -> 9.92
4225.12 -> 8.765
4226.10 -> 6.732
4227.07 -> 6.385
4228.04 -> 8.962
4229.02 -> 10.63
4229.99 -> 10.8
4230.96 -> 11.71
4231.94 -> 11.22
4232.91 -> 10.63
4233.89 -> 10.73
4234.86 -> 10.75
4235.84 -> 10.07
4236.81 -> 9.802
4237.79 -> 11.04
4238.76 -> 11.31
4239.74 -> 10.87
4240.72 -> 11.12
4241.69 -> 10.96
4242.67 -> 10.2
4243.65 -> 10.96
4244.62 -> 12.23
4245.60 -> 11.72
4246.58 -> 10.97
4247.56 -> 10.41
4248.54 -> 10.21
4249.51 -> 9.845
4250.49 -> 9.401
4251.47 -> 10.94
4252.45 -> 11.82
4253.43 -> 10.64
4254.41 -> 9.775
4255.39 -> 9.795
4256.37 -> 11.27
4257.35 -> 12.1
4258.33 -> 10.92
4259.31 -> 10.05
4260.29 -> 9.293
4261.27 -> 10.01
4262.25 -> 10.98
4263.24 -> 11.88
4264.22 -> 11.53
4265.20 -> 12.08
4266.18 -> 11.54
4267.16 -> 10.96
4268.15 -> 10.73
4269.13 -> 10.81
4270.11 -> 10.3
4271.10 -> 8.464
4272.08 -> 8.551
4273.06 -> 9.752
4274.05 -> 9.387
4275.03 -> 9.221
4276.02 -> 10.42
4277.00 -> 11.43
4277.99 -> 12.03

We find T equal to -0.8 A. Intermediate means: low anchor 11.1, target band 11.3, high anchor 10.3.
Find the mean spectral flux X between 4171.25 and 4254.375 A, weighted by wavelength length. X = 10.9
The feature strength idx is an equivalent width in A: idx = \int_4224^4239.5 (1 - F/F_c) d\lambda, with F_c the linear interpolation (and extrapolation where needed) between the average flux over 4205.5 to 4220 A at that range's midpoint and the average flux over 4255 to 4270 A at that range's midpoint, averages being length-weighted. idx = 1.7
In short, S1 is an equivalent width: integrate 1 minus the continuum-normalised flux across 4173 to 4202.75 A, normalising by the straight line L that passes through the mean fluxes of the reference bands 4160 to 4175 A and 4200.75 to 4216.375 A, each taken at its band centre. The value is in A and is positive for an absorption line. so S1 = 1.1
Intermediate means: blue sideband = 11.5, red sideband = 11.3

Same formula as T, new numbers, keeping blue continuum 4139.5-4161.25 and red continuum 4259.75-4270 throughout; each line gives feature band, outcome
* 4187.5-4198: 0.1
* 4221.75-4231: 1.3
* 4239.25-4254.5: 0.3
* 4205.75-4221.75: -0.6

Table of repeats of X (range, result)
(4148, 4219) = 11.3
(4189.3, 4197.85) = 11.2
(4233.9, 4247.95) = 10.9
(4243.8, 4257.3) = 10.7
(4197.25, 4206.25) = 10.6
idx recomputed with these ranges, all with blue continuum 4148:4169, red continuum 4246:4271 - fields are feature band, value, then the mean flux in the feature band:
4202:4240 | 0.9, 10.8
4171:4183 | 0.4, 11.1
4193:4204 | 0.4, 10.8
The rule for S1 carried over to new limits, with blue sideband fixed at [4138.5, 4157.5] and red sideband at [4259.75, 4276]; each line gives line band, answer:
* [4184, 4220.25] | -0.83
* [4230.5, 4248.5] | -0.58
